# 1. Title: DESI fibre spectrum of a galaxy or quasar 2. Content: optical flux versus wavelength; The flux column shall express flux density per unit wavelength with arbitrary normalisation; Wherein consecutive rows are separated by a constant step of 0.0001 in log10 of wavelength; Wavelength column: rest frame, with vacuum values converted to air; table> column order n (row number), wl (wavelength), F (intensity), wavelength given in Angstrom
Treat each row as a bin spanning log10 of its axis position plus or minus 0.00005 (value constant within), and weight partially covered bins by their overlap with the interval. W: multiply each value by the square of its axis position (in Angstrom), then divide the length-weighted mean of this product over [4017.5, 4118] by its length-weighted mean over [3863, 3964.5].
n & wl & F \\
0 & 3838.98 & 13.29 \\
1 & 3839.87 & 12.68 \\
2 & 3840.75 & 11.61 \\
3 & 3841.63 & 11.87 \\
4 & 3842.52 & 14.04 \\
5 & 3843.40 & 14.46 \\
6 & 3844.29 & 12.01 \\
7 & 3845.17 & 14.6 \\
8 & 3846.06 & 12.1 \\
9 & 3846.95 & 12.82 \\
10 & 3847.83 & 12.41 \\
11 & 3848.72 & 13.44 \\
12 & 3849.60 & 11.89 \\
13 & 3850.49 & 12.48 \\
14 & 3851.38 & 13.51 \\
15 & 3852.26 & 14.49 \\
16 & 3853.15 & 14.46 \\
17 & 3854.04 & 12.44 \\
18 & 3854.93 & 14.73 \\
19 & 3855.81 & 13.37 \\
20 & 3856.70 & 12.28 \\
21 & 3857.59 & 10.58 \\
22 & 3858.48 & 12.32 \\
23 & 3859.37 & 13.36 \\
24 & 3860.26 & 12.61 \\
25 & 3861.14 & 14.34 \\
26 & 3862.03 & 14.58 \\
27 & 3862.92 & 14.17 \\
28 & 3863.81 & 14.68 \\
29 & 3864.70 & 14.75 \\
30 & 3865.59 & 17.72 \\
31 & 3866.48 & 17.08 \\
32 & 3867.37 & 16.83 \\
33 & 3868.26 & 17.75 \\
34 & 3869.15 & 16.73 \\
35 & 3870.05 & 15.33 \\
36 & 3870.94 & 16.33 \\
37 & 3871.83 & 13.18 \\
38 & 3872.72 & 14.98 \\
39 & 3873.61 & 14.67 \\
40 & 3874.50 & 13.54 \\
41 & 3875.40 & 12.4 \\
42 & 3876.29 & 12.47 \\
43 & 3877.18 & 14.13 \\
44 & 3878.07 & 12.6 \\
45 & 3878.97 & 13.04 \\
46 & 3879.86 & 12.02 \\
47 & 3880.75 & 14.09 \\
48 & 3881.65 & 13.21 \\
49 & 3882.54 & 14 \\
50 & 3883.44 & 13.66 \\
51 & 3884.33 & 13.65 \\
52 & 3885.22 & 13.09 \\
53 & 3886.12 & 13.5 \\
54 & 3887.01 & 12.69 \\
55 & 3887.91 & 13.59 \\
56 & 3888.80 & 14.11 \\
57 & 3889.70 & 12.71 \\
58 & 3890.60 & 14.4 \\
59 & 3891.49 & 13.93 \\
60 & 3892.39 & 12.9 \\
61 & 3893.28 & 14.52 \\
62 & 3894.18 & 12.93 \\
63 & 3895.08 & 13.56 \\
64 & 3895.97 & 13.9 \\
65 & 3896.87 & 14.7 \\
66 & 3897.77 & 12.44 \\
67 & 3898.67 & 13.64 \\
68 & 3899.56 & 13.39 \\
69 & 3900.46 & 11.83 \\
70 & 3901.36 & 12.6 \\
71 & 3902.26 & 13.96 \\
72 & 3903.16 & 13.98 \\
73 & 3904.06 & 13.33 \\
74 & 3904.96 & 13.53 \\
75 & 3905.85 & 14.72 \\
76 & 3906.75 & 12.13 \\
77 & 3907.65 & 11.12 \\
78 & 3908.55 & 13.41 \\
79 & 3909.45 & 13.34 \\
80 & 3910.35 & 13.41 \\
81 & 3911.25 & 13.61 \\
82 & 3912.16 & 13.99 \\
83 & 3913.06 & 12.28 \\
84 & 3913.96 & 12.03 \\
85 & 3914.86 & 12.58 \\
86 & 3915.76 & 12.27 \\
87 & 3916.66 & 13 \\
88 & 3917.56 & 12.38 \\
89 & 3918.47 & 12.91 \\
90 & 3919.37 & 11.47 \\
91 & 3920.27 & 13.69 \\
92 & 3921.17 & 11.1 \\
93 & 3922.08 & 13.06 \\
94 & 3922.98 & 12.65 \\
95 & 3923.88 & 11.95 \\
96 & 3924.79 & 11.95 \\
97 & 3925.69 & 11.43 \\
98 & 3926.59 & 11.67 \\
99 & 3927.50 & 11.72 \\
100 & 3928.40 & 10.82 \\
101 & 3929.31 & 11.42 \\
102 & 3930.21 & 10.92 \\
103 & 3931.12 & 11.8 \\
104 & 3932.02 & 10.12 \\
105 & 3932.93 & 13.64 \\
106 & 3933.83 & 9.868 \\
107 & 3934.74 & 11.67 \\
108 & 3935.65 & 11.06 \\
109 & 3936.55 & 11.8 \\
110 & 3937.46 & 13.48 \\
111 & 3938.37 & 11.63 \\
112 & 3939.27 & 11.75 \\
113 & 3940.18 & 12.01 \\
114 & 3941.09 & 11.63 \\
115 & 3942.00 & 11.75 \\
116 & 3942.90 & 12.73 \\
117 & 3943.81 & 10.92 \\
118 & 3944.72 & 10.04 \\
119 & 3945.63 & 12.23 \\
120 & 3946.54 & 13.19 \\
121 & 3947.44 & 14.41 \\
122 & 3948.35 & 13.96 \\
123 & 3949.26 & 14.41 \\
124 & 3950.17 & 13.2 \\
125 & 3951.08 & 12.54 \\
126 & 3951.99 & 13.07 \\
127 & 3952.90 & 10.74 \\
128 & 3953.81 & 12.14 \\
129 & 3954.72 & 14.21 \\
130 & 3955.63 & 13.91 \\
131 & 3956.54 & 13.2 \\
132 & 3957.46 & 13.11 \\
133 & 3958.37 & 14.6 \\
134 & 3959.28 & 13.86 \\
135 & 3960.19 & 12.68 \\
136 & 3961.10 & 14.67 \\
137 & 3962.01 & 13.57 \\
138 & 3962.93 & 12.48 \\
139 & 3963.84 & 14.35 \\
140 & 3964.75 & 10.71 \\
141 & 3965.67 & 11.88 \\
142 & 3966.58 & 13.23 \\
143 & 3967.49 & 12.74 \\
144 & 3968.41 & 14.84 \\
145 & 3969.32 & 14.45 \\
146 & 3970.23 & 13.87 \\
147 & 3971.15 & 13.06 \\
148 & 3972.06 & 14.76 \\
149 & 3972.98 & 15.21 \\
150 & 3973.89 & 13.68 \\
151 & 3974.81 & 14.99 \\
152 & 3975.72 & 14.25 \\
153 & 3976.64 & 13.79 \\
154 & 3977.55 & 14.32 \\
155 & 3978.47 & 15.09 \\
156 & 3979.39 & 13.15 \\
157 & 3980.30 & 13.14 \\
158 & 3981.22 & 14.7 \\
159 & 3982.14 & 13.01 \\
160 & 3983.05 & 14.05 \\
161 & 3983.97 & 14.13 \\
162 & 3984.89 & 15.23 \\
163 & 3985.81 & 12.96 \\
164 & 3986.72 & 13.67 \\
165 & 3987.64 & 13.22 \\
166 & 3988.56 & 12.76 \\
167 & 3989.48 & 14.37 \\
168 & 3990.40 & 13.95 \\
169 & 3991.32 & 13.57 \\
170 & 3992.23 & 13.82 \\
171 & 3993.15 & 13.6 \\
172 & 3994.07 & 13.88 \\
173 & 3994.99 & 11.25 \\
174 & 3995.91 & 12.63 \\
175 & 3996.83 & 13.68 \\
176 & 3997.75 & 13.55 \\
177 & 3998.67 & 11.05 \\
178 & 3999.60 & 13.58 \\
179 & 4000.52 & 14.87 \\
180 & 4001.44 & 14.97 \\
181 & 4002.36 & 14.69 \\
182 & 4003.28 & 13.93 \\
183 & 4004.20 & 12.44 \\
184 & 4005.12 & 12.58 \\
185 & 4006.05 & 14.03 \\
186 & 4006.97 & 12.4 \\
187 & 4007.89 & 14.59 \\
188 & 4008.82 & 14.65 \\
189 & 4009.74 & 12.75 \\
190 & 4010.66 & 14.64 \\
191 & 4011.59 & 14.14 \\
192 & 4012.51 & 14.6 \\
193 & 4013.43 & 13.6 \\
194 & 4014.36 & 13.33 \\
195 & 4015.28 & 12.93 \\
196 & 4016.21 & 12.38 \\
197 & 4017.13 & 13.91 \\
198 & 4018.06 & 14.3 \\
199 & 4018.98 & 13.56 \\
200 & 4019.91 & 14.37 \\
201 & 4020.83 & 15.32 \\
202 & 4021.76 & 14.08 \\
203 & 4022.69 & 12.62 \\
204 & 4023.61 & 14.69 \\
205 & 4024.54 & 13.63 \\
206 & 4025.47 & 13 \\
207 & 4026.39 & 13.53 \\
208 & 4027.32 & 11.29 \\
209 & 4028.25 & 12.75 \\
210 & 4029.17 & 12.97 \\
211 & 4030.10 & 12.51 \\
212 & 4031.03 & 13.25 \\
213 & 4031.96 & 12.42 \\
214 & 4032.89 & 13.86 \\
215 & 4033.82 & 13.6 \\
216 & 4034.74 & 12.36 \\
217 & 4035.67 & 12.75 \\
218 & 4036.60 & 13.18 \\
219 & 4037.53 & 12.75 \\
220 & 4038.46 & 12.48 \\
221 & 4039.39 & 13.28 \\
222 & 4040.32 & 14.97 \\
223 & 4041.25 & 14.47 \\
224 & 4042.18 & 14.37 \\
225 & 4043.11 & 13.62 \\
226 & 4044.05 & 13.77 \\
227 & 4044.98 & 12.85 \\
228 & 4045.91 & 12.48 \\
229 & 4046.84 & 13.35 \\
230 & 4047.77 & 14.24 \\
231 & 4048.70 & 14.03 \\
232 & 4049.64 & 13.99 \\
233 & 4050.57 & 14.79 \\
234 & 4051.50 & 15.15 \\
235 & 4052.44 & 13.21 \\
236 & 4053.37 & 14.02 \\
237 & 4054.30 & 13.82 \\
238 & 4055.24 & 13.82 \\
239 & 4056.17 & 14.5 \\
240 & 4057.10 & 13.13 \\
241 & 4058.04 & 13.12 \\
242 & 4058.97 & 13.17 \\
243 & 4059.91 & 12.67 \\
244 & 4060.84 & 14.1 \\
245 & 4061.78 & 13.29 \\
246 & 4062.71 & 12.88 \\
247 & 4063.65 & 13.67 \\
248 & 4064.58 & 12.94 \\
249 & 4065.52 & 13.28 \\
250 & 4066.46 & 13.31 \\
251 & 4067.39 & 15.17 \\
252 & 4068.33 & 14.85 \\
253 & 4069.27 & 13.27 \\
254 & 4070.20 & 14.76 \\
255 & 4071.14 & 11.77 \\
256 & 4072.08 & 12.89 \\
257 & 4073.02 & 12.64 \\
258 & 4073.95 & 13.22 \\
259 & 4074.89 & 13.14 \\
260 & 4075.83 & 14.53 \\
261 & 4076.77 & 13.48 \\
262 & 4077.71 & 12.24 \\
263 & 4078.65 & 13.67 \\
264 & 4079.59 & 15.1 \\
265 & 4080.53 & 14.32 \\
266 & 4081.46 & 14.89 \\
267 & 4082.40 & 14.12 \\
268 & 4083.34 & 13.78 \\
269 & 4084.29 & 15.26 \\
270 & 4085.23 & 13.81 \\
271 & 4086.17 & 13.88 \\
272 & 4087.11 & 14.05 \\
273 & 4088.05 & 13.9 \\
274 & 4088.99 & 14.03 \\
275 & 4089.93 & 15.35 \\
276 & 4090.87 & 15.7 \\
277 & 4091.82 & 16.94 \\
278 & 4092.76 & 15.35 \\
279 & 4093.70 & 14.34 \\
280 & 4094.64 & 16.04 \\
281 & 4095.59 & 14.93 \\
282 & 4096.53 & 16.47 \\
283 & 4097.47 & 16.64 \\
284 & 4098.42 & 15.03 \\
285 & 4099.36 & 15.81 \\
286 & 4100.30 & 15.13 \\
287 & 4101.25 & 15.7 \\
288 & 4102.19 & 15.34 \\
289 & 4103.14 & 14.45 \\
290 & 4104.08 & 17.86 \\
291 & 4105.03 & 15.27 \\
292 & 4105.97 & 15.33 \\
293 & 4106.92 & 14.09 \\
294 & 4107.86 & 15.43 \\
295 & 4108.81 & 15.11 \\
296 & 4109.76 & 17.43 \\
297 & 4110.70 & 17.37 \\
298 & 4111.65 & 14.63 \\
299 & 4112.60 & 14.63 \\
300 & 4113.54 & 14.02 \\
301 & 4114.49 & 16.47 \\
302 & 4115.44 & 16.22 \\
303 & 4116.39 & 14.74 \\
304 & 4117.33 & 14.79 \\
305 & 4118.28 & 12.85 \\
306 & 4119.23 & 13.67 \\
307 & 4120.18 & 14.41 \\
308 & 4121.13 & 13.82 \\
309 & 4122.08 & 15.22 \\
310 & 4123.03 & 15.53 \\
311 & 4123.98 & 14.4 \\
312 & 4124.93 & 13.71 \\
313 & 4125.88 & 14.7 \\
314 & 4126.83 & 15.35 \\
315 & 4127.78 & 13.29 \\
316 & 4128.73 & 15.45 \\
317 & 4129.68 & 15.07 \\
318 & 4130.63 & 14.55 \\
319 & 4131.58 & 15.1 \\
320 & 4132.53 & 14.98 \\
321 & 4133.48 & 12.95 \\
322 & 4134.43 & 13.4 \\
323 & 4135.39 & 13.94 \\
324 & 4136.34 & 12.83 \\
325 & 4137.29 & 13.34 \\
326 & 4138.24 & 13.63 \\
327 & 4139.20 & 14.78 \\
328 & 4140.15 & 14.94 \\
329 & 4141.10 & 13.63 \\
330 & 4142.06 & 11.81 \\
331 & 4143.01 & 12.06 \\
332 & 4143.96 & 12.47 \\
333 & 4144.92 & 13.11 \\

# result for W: 1.2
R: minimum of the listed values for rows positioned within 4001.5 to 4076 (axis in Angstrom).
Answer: 11.29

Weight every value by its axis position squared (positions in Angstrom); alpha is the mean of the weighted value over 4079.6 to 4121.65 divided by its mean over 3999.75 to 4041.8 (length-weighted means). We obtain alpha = 1.16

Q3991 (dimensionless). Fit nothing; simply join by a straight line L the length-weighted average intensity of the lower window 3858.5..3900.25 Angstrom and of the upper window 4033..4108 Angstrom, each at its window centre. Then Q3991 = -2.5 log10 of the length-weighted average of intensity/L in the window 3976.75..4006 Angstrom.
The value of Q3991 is 0.04 mag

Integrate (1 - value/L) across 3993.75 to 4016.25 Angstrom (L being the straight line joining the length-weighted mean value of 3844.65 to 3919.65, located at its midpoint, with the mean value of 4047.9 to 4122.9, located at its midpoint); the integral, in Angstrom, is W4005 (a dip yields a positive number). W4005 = 1.0 Angstrom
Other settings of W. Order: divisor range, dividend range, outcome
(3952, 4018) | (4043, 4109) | 1.10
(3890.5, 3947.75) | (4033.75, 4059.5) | 1.16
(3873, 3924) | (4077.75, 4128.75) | 1.26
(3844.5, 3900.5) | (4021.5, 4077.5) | 1.07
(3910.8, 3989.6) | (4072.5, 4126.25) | 1.24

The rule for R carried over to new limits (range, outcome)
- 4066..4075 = 11.77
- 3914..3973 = 9.868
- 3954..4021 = 10.71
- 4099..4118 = 14.02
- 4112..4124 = 12.85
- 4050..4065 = 12.67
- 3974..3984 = 13.01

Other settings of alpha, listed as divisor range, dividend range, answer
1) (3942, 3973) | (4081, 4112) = 1.24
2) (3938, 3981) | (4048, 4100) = 1.13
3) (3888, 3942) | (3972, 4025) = 1.14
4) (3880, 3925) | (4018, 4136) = 1.18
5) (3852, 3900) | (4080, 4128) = 1.21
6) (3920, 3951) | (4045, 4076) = 1.20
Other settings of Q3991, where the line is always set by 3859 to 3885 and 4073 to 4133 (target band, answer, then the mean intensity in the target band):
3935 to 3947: 0.22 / 11.9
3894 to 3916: 0.10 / 13.2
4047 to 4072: 0.08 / 13.7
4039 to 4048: 0.08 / 13.7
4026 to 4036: 0.15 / 12.8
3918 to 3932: 0.22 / 11.8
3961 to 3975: 0.08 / 13.6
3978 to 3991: 0.06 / 13.8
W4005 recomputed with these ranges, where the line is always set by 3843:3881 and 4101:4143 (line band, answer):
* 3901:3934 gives 3.8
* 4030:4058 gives 1.7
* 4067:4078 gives 0.8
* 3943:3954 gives 1.2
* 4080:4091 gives 0.1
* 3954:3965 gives 0.6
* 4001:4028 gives 1.2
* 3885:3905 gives 0.8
